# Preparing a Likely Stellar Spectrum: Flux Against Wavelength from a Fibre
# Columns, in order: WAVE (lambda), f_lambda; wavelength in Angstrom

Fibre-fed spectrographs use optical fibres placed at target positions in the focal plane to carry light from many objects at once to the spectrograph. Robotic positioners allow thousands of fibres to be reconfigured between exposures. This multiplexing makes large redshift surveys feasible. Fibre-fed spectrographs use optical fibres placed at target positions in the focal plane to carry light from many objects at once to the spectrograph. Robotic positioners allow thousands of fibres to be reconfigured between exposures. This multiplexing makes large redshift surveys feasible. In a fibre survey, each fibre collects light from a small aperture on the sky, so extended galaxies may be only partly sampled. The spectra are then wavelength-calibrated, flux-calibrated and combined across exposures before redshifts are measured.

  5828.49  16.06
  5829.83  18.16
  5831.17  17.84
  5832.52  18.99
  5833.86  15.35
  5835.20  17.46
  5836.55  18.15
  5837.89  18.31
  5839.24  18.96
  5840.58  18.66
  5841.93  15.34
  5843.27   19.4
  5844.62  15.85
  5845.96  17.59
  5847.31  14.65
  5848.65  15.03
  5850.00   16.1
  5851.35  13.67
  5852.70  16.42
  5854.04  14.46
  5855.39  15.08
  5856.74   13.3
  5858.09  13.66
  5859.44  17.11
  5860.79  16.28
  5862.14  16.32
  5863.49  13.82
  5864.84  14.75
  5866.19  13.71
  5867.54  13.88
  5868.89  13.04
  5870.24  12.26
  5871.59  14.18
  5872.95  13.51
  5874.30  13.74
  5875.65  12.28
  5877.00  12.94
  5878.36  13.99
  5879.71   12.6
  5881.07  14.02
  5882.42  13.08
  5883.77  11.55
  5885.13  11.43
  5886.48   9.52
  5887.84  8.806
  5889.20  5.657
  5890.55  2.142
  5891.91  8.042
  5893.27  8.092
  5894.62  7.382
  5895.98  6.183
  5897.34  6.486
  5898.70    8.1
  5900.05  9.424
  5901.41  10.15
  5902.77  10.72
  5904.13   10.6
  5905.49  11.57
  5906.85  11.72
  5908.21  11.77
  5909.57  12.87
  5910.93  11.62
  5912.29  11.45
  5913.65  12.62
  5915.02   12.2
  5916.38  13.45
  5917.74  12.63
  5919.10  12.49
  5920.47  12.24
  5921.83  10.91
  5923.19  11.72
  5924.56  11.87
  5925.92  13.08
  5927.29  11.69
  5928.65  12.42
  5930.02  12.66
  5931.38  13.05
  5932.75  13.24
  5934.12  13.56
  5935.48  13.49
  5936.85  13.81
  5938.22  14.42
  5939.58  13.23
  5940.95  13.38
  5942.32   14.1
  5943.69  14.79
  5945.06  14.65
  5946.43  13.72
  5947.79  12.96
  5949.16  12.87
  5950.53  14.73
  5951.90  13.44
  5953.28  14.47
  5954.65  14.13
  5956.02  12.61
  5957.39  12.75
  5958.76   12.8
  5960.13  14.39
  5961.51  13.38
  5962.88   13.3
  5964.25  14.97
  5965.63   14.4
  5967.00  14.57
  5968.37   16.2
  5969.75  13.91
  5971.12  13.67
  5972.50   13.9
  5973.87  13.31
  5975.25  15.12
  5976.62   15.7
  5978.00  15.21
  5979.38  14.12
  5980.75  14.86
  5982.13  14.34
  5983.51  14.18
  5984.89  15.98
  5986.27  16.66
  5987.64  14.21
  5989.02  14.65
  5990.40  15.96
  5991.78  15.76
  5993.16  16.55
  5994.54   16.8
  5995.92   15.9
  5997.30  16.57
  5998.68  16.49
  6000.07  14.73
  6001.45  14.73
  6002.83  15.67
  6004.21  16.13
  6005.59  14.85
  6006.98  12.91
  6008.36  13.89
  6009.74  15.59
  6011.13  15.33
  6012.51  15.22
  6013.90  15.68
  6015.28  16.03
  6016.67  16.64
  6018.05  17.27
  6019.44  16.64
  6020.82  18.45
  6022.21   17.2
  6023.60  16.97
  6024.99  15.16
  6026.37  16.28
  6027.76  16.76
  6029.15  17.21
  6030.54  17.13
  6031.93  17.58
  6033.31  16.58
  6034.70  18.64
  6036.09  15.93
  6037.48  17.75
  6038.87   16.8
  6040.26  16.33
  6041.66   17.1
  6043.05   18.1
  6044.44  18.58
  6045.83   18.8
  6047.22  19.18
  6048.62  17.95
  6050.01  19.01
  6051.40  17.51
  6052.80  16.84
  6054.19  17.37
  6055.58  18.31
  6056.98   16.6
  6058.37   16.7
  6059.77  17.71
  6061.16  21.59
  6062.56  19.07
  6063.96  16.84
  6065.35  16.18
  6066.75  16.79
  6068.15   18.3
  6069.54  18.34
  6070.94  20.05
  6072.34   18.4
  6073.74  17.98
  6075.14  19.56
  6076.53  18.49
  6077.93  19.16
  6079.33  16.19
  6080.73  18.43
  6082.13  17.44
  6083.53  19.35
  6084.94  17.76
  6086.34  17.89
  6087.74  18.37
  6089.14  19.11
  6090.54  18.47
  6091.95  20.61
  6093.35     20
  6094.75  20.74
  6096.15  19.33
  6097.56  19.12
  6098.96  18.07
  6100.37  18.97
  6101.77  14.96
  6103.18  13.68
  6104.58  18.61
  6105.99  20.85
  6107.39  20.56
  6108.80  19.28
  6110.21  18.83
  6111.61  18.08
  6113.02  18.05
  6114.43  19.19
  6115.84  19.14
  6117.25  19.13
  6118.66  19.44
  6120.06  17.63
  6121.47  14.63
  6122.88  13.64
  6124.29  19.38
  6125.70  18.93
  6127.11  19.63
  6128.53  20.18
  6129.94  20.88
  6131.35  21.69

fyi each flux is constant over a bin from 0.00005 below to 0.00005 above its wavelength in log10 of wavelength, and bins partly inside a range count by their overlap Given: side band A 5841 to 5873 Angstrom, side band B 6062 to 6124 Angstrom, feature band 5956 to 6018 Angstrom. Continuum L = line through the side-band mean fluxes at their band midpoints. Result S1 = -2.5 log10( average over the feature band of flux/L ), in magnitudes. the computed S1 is 0.13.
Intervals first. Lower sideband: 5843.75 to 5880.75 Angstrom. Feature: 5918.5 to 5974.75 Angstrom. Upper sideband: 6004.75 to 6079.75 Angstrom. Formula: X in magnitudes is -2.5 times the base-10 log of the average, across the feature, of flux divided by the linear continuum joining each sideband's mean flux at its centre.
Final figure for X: 0.17 mag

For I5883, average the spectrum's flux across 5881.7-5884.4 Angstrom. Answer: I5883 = 12.4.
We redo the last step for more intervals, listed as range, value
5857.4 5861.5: 15.7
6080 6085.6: 18.2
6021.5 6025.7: 16.4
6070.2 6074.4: 18.8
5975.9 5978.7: 15.4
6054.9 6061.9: 18.2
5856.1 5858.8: 13.5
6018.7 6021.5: 17.5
